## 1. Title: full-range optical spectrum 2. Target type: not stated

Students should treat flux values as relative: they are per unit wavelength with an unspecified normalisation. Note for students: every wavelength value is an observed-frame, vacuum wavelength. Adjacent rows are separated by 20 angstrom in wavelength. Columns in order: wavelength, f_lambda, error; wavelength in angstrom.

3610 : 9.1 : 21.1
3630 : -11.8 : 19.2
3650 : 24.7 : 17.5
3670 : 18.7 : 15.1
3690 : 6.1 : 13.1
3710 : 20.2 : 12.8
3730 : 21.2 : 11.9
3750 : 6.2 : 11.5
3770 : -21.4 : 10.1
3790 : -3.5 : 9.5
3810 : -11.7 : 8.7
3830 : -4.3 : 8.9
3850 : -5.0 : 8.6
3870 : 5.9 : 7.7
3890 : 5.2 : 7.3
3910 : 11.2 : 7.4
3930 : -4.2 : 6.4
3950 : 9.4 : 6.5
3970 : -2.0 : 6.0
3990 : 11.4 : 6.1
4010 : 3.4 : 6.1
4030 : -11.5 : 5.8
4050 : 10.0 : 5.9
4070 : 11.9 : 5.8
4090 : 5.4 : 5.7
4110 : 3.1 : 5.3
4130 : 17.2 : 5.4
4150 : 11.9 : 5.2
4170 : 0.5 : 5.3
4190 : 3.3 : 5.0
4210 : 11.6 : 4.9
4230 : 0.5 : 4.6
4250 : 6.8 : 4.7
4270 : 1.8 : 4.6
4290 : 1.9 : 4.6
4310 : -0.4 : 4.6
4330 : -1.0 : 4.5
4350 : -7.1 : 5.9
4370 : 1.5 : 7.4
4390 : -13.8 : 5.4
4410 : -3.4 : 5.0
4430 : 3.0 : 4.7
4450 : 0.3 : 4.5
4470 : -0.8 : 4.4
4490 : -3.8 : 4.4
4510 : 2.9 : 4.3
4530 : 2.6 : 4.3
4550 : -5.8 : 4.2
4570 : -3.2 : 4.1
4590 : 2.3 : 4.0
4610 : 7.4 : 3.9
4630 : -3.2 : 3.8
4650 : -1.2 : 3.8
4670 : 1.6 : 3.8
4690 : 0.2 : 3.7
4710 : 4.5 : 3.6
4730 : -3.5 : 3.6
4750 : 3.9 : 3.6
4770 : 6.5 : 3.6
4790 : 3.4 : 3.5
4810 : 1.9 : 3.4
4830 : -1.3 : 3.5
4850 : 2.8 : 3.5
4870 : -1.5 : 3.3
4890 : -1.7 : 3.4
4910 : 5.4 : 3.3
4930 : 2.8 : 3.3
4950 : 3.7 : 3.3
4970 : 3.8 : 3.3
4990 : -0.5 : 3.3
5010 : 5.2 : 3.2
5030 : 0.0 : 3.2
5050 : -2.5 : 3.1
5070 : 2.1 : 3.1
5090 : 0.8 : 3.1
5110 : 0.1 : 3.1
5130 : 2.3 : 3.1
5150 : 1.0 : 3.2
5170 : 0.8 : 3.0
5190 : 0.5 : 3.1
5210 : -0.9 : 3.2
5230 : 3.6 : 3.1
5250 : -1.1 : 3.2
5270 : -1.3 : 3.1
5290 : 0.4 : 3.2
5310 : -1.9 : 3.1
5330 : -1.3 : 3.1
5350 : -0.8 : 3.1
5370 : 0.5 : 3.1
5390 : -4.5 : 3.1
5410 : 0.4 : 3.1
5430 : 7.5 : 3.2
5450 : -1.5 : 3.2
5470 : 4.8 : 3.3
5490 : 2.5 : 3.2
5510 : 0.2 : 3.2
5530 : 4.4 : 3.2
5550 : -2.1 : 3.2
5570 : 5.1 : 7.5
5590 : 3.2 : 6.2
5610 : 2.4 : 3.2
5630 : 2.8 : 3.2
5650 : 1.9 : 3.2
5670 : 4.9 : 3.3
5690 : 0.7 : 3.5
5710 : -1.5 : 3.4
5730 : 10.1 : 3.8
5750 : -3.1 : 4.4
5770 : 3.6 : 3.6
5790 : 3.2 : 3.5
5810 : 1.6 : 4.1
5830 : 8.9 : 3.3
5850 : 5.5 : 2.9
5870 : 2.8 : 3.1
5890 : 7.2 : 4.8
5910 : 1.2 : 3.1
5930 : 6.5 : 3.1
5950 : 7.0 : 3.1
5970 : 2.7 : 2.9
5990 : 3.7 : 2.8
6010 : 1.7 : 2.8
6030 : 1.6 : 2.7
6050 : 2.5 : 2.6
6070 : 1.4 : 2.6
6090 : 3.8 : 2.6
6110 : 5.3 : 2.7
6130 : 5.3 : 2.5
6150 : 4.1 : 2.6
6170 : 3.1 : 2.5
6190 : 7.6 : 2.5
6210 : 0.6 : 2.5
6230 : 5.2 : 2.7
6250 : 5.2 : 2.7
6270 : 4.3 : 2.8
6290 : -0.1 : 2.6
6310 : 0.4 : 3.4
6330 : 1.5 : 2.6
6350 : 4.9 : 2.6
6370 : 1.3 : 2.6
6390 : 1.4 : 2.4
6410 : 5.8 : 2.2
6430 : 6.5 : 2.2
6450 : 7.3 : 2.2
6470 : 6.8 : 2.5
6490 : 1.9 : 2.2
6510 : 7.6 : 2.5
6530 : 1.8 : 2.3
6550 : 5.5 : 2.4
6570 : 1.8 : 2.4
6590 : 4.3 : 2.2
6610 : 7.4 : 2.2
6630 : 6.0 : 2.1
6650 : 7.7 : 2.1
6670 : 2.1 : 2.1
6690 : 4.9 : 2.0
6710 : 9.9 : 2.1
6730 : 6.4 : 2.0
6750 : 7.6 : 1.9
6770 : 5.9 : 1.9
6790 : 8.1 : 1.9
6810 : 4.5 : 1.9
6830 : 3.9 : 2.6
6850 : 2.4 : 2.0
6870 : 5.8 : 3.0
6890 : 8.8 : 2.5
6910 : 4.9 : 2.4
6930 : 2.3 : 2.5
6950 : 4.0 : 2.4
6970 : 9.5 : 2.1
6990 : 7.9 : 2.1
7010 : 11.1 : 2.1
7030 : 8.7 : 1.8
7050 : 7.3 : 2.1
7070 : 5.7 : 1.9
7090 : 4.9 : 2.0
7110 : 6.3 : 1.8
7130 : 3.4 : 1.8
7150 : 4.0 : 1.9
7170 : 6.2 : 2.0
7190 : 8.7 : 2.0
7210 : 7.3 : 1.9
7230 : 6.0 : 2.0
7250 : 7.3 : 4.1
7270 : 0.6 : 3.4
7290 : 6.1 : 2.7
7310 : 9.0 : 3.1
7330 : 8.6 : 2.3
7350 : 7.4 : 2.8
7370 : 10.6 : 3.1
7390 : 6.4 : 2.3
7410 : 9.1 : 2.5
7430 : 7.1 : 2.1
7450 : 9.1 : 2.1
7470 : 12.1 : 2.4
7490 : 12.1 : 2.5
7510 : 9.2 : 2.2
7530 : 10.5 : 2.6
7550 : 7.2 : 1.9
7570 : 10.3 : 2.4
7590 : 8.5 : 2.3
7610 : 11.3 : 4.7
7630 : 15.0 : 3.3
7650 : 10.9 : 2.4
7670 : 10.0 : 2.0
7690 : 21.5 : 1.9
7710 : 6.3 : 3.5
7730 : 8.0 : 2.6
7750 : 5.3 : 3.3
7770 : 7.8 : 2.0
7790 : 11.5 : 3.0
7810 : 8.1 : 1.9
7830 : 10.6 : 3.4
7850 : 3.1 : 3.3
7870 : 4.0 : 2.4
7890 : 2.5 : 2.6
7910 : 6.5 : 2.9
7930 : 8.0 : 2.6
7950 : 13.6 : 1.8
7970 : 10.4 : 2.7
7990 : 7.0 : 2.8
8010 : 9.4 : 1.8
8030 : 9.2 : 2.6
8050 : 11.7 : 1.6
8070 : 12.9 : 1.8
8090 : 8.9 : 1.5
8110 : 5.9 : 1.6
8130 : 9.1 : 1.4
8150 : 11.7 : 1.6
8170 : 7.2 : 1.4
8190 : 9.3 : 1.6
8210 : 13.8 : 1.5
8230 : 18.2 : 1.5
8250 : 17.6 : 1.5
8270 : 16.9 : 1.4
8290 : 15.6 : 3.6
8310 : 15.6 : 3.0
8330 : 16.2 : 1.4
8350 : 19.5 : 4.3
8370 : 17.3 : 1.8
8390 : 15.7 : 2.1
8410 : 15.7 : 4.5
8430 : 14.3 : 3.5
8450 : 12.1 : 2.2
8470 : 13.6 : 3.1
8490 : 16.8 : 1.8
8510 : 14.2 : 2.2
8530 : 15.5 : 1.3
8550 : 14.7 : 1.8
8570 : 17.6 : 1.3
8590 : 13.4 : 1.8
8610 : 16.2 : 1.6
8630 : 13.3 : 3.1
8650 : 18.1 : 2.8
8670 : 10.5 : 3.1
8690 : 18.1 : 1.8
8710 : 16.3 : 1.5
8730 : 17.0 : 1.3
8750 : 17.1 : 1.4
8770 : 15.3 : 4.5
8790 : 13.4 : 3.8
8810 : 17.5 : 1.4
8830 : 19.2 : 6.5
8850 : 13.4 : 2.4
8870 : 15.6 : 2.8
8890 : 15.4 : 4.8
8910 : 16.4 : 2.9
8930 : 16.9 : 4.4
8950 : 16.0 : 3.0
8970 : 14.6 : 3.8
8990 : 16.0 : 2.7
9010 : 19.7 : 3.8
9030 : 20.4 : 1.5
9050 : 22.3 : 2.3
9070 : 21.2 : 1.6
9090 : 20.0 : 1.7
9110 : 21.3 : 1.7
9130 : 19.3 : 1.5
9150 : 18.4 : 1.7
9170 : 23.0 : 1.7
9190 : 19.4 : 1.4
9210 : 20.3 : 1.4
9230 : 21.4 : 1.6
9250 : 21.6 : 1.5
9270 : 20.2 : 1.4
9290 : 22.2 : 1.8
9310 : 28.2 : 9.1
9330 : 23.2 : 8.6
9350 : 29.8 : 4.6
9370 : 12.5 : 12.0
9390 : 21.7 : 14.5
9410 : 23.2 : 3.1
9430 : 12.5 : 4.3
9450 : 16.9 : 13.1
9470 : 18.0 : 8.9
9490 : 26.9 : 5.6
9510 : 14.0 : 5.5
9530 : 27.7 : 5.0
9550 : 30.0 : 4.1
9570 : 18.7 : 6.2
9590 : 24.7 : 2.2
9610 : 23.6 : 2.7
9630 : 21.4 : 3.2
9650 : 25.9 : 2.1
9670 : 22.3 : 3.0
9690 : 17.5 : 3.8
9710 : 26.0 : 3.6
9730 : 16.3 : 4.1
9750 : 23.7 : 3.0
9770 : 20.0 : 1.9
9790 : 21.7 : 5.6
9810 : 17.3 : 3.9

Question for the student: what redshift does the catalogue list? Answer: 1.06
